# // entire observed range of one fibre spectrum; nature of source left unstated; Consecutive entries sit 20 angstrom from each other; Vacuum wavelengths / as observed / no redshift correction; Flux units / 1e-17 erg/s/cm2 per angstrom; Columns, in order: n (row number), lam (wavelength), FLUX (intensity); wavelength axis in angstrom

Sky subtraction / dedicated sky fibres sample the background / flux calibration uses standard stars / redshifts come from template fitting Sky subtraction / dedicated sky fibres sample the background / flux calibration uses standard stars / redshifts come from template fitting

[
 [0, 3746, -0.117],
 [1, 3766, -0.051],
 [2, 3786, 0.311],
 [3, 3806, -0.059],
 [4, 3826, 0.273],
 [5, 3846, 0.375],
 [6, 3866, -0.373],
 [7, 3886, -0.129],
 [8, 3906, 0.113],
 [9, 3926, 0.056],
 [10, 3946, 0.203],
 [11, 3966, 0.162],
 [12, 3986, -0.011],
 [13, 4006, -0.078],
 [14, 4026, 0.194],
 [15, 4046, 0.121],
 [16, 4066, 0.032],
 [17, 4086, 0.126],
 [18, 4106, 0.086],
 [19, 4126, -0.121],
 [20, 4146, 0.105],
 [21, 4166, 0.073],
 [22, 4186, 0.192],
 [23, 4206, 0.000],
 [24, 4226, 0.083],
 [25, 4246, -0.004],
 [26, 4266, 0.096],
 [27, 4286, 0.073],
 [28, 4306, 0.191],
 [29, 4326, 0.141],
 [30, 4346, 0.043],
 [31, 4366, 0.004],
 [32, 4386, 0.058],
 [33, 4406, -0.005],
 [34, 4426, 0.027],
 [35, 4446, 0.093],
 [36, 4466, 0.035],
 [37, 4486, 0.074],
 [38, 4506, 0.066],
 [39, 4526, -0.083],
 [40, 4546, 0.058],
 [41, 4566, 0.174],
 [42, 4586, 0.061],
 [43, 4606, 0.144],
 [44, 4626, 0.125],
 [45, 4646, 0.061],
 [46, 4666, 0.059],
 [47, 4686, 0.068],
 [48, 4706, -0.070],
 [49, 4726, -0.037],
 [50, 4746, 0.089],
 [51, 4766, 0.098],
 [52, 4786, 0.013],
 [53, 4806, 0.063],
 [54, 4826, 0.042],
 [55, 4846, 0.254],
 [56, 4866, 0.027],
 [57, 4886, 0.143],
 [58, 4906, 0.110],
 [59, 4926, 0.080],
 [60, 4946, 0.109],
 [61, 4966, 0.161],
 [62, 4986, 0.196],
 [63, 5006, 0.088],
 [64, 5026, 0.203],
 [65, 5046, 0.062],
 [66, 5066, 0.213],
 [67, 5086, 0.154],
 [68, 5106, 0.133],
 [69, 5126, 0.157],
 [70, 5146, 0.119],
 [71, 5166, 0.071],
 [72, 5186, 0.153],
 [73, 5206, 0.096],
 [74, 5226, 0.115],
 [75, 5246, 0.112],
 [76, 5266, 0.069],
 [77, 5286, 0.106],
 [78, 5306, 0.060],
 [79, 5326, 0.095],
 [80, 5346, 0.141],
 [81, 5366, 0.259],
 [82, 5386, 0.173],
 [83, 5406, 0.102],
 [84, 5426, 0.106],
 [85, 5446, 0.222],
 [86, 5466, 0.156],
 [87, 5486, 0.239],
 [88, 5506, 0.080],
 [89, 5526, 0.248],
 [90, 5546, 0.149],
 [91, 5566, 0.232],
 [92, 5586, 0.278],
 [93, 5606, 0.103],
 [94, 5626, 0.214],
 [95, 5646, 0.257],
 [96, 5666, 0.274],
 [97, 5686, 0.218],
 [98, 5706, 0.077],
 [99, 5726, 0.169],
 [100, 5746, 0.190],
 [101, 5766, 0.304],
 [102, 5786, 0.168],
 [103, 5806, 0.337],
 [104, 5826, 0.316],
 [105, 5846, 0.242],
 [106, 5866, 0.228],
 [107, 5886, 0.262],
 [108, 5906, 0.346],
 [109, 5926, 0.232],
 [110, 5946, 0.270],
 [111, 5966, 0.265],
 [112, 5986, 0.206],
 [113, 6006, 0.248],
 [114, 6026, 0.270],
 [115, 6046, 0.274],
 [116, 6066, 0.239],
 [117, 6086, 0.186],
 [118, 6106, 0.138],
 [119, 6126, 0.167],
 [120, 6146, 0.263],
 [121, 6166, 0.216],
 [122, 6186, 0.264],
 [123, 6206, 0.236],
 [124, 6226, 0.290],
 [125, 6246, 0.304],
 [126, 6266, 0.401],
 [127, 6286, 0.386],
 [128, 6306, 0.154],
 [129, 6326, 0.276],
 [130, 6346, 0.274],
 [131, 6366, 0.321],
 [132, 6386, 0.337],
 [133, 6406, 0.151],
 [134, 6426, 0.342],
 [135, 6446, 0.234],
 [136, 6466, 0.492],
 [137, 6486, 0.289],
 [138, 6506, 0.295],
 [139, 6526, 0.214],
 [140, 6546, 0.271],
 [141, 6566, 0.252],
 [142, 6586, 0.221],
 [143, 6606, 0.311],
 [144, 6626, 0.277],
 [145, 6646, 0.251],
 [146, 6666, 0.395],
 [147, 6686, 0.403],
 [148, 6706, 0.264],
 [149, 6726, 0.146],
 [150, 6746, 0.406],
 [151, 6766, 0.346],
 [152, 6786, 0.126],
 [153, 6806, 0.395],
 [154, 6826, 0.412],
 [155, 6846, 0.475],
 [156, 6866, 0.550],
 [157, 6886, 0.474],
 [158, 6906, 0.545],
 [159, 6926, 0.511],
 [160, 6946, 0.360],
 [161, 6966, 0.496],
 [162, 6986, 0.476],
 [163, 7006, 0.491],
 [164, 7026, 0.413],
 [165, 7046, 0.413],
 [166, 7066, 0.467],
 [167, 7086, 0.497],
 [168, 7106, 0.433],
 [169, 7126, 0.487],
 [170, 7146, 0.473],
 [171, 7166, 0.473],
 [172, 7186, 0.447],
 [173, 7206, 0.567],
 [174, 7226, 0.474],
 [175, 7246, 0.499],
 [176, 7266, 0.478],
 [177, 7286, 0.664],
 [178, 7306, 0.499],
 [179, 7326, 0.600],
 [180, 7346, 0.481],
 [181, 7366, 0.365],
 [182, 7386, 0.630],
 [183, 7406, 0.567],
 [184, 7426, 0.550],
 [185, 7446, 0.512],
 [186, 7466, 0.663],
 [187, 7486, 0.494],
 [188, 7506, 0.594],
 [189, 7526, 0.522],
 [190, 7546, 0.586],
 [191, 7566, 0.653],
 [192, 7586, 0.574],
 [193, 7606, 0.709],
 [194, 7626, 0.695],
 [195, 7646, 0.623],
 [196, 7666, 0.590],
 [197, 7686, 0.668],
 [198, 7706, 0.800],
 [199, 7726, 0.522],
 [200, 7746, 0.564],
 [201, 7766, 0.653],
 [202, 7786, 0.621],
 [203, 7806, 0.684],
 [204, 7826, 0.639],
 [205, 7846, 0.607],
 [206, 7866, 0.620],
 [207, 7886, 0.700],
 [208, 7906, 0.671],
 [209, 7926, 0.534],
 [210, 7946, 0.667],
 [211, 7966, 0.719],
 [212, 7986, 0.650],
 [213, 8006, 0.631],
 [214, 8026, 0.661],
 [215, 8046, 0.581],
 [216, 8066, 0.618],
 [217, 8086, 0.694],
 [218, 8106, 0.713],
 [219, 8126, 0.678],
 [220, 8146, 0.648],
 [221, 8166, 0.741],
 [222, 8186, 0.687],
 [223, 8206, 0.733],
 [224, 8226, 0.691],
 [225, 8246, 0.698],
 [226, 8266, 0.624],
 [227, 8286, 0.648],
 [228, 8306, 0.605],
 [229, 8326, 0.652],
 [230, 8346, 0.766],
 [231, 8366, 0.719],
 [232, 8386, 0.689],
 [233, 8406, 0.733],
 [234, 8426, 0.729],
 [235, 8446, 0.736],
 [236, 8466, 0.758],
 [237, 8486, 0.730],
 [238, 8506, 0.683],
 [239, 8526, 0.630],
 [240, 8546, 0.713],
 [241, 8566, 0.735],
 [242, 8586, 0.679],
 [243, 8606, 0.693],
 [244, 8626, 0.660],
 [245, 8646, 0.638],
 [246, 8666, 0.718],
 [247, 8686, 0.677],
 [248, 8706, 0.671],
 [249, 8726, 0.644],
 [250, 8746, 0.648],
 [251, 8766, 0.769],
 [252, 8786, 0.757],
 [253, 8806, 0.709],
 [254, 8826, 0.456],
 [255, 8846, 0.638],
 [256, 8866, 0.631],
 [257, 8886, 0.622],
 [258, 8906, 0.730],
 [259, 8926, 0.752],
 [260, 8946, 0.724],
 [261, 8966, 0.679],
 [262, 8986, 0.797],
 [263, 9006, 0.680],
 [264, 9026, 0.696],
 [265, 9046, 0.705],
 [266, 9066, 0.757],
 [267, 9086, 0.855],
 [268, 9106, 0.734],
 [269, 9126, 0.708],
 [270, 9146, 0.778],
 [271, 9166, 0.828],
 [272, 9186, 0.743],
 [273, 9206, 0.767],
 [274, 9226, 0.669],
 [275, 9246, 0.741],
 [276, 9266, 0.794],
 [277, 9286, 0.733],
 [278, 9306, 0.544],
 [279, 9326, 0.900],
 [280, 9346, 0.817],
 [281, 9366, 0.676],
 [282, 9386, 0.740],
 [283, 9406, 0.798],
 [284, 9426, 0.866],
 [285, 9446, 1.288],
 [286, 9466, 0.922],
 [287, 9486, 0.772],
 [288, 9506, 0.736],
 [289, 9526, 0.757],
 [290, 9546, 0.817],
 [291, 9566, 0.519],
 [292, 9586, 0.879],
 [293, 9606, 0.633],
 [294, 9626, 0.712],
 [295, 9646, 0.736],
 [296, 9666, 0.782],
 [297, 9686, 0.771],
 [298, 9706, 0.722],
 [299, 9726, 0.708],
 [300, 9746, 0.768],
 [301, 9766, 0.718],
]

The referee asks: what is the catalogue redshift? 0.71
